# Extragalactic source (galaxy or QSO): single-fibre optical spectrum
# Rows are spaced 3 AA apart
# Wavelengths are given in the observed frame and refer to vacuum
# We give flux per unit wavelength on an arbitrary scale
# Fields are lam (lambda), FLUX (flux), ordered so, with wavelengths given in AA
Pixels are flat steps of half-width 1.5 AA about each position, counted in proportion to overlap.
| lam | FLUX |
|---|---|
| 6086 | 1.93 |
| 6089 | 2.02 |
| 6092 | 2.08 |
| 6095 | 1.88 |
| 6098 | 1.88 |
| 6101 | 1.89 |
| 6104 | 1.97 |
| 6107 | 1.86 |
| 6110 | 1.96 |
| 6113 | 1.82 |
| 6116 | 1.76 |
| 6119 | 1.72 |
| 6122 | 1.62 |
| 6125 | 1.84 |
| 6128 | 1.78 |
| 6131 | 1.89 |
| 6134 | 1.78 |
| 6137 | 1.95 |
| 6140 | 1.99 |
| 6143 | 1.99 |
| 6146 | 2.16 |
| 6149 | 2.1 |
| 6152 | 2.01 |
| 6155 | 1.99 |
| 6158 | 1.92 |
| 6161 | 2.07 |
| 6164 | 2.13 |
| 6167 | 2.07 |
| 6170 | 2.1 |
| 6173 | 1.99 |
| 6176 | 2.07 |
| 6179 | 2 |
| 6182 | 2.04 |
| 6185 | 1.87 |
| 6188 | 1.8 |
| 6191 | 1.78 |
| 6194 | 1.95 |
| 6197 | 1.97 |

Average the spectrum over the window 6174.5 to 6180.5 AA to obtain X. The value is 2.03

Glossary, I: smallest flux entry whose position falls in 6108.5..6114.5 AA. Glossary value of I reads 1.82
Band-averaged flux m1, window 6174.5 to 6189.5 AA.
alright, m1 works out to 1.96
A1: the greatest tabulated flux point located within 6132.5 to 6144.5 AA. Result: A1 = 1.99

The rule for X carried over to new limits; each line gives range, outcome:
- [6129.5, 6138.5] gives 1.87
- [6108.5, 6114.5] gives 1.89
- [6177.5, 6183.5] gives 2.02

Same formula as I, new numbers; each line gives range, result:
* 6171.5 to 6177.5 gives 1.99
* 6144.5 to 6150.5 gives 2.1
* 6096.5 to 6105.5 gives 1.88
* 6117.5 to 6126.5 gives 1.62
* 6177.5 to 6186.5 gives 1.87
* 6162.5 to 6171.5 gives 2.07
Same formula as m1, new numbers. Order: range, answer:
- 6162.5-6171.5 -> 2.1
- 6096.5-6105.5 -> 1.91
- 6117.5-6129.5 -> 1.74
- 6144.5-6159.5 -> 2.04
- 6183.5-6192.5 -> 1.82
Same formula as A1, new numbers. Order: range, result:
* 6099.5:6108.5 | 1.97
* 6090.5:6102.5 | 2.08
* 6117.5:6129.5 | 1.84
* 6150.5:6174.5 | 2.13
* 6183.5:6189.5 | 1.87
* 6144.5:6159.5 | 2.16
